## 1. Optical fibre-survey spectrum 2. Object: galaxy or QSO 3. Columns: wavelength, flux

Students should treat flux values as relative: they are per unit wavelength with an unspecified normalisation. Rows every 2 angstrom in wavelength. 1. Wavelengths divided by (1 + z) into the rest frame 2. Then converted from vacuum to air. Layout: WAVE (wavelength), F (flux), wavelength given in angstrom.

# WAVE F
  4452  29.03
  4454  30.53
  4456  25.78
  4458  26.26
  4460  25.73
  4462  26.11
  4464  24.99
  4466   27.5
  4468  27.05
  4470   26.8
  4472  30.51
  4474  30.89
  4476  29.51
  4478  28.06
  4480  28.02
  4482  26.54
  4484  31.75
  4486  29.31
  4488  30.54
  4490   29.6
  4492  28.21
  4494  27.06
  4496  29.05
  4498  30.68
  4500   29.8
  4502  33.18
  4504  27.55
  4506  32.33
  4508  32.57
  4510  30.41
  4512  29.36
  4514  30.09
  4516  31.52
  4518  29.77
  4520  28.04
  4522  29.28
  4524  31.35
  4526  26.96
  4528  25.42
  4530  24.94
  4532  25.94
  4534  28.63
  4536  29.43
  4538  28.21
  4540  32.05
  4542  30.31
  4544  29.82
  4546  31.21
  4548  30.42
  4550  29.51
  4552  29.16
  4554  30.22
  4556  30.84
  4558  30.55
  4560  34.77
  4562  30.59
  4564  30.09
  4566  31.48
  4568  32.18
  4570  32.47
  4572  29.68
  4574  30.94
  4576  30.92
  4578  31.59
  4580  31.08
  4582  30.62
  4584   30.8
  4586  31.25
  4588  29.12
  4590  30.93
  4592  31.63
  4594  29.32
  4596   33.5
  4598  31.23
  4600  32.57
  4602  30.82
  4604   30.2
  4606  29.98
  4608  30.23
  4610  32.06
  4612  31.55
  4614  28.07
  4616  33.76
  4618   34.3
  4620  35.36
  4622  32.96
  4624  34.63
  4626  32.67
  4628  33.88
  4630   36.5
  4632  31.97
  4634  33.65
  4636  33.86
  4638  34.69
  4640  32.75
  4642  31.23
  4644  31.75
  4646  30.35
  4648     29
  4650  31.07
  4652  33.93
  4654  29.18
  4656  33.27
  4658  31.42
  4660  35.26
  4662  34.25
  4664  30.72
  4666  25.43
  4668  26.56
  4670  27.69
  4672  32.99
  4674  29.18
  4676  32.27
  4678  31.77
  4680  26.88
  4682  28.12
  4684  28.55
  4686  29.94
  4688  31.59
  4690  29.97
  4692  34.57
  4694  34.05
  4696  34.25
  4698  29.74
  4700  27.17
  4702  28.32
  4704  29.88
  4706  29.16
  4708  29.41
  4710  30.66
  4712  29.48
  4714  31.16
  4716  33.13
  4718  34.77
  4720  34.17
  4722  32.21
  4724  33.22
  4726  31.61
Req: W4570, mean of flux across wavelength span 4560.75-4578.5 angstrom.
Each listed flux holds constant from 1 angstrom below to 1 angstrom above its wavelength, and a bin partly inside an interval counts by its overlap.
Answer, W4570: 31.1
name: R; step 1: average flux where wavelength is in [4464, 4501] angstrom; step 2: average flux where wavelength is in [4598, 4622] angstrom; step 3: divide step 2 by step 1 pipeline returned 1.1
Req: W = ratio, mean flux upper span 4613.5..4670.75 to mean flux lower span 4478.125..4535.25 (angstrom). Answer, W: 1.10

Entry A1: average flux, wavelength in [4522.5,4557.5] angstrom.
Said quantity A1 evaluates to 29.1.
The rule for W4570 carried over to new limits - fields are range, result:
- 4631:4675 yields 31.4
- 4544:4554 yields 30.1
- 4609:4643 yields 33.2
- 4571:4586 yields 30.8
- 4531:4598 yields 30.6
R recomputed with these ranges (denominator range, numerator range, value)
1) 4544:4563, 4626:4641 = 1.10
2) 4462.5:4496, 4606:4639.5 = 1.16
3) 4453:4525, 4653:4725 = 1.06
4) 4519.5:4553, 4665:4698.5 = 1.05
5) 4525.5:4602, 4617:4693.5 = 1.05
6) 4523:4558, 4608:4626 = 1.12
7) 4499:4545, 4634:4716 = 1.05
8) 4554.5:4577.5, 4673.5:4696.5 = 0.99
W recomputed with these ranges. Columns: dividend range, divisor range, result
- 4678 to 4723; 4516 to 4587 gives 1.03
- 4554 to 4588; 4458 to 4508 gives 1.08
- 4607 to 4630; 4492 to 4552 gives 1.12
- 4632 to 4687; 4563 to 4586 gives 1.00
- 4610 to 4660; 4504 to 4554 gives 1.11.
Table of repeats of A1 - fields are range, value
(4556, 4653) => 31.8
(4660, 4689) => 29.9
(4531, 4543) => 29.1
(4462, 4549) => 29.1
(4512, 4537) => 28.5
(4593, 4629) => 32.1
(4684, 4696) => 31.9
